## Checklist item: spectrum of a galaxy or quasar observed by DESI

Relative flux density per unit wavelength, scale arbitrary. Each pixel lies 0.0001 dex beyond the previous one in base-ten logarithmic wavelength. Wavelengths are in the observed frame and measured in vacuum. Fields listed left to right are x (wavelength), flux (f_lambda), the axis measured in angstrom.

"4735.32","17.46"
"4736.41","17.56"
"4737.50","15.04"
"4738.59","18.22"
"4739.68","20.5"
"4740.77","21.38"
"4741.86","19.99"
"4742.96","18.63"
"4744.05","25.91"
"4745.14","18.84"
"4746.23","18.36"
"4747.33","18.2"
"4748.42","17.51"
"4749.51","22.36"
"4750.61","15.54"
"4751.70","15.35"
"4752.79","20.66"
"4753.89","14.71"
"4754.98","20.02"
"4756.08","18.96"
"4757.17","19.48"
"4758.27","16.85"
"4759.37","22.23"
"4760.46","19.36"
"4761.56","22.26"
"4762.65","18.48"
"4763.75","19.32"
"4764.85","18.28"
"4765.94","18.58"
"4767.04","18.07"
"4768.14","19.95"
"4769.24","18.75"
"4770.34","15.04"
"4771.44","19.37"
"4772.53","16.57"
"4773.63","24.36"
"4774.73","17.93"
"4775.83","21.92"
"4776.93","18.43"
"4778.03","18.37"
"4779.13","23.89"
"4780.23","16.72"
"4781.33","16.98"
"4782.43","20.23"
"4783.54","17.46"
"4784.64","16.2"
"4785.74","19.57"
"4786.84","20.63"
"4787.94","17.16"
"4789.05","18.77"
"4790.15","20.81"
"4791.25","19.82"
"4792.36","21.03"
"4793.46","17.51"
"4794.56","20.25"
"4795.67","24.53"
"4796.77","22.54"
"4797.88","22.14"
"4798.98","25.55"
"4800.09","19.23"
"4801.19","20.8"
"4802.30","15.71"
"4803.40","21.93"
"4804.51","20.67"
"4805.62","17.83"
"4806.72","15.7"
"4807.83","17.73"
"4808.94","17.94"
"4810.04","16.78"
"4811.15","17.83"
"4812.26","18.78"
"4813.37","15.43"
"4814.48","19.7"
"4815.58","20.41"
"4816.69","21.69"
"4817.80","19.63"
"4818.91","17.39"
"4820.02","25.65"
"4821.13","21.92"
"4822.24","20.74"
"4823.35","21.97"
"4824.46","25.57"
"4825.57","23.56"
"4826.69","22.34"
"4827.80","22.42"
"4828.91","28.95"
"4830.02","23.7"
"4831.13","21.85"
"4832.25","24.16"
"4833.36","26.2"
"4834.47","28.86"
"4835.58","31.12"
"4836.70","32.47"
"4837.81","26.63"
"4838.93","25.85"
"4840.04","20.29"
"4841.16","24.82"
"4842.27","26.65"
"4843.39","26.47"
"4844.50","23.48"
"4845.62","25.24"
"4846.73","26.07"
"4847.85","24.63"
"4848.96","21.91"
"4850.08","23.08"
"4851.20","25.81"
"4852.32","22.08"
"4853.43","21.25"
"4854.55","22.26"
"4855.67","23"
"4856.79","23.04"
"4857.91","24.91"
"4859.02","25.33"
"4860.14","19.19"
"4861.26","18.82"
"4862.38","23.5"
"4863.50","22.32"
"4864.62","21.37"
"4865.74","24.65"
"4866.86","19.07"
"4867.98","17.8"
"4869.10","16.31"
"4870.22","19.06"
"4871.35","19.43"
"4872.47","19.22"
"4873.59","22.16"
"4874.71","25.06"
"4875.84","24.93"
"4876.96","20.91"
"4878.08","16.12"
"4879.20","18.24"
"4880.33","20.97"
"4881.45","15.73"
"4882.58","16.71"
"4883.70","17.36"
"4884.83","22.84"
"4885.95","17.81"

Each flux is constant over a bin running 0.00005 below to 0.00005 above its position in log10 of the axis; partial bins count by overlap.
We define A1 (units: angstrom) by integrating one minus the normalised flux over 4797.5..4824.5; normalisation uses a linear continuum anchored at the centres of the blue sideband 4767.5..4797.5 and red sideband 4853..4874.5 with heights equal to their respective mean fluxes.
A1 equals 0.3 angstrom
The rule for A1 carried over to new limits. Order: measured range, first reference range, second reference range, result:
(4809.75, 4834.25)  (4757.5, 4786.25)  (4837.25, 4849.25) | 1.4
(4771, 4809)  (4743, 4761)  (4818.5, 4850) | 3.5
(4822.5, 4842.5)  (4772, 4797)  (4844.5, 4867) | -3.2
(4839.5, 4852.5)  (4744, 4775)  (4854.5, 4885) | -2.6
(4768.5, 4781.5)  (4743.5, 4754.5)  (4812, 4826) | 0.3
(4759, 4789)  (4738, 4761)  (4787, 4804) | 1.2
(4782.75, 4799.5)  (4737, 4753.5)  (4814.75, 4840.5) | 1.2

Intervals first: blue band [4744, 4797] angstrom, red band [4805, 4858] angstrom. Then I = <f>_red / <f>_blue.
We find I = 1.2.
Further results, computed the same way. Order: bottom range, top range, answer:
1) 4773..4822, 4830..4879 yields 1.18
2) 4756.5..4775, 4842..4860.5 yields 1.24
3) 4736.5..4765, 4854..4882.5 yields 1.09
